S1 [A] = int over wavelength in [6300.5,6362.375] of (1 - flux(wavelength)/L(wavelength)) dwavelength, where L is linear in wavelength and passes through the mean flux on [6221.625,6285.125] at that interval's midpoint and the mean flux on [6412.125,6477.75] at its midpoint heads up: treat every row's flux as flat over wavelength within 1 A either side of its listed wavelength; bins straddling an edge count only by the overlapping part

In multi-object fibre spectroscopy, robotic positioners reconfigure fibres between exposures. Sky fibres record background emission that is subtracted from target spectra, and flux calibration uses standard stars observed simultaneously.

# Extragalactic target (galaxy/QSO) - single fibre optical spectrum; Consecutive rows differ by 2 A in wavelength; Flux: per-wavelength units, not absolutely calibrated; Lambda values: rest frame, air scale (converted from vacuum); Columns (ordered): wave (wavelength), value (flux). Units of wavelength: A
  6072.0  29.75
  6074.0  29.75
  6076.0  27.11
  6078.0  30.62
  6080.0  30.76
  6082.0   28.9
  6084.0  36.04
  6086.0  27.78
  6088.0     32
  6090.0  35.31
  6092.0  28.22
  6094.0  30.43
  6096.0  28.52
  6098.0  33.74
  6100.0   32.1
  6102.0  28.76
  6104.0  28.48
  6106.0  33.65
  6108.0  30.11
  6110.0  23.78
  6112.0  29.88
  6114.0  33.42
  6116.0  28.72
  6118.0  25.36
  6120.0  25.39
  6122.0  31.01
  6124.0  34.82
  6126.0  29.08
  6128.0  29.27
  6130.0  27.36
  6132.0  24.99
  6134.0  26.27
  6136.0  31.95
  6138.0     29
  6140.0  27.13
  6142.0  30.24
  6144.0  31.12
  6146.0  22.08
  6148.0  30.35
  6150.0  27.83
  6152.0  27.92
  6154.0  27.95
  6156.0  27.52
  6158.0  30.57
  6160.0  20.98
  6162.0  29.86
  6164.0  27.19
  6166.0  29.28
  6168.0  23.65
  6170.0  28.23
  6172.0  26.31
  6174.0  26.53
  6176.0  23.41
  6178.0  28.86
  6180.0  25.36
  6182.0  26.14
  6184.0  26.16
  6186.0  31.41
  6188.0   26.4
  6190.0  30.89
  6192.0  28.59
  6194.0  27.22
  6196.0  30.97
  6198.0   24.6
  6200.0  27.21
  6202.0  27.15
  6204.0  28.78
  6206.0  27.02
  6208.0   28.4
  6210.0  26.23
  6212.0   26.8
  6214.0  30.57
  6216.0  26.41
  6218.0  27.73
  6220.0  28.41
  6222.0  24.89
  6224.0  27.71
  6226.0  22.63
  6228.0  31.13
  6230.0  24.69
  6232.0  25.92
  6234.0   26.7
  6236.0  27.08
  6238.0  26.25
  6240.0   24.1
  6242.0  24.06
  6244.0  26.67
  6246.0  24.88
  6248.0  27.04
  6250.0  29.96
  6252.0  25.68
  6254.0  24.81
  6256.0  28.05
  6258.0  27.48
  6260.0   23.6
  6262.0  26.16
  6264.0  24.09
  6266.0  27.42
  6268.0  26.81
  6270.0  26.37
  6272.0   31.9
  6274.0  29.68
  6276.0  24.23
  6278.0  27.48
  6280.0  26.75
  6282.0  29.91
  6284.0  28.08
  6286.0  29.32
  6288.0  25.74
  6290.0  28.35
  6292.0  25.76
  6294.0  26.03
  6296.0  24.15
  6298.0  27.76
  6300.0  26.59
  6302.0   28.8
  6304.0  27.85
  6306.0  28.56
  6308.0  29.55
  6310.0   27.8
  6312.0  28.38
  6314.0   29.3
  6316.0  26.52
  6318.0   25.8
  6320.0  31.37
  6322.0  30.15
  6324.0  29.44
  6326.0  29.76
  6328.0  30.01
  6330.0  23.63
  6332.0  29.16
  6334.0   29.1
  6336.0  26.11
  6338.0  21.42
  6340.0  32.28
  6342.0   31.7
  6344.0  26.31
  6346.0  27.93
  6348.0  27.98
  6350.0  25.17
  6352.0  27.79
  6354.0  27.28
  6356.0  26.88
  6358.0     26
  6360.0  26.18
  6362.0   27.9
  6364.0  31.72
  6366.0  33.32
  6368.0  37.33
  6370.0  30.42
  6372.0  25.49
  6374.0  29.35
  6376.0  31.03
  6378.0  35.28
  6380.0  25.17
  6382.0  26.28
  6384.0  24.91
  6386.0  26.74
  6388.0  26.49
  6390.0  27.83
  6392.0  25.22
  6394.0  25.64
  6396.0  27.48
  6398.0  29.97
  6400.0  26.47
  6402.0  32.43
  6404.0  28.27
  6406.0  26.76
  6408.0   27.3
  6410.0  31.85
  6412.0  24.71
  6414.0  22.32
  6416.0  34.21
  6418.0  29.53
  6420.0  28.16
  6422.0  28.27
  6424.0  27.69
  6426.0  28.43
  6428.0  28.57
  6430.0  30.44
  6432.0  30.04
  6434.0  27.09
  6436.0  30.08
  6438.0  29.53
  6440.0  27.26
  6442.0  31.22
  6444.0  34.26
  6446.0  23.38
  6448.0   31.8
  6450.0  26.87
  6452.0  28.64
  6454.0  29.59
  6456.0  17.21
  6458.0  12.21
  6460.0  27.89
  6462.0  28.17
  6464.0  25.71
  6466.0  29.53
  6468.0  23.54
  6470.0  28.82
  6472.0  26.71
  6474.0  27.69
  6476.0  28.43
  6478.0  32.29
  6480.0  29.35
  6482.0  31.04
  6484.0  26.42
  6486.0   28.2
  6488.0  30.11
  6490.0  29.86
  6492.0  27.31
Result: -2.0 A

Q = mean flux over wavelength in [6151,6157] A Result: 27.8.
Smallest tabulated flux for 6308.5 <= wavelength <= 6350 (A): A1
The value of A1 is 21.42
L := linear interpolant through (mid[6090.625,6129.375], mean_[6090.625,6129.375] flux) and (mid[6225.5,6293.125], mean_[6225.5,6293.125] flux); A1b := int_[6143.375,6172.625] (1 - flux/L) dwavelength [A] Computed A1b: 1.5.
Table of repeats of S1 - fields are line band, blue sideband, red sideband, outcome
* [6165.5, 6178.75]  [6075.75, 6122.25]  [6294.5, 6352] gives 1.3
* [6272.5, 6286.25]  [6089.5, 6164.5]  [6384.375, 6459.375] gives 0.1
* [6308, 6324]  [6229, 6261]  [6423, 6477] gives -1.2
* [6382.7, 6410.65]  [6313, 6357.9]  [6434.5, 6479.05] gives 0.0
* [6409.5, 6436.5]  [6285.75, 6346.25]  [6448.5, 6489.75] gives -1.3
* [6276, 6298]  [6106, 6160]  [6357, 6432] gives 1.1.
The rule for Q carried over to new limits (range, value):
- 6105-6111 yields 29.2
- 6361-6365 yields 29.8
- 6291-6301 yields 26.1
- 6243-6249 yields 26.2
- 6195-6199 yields 27.8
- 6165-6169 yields 26.5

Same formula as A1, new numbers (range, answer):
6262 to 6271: 24.09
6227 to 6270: 23.6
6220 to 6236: 22.63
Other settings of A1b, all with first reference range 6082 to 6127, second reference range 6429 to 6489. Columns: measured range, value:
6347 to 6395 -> 0.3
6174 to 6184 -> 1.3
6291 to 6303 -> 1.0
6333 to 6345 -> 0.3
